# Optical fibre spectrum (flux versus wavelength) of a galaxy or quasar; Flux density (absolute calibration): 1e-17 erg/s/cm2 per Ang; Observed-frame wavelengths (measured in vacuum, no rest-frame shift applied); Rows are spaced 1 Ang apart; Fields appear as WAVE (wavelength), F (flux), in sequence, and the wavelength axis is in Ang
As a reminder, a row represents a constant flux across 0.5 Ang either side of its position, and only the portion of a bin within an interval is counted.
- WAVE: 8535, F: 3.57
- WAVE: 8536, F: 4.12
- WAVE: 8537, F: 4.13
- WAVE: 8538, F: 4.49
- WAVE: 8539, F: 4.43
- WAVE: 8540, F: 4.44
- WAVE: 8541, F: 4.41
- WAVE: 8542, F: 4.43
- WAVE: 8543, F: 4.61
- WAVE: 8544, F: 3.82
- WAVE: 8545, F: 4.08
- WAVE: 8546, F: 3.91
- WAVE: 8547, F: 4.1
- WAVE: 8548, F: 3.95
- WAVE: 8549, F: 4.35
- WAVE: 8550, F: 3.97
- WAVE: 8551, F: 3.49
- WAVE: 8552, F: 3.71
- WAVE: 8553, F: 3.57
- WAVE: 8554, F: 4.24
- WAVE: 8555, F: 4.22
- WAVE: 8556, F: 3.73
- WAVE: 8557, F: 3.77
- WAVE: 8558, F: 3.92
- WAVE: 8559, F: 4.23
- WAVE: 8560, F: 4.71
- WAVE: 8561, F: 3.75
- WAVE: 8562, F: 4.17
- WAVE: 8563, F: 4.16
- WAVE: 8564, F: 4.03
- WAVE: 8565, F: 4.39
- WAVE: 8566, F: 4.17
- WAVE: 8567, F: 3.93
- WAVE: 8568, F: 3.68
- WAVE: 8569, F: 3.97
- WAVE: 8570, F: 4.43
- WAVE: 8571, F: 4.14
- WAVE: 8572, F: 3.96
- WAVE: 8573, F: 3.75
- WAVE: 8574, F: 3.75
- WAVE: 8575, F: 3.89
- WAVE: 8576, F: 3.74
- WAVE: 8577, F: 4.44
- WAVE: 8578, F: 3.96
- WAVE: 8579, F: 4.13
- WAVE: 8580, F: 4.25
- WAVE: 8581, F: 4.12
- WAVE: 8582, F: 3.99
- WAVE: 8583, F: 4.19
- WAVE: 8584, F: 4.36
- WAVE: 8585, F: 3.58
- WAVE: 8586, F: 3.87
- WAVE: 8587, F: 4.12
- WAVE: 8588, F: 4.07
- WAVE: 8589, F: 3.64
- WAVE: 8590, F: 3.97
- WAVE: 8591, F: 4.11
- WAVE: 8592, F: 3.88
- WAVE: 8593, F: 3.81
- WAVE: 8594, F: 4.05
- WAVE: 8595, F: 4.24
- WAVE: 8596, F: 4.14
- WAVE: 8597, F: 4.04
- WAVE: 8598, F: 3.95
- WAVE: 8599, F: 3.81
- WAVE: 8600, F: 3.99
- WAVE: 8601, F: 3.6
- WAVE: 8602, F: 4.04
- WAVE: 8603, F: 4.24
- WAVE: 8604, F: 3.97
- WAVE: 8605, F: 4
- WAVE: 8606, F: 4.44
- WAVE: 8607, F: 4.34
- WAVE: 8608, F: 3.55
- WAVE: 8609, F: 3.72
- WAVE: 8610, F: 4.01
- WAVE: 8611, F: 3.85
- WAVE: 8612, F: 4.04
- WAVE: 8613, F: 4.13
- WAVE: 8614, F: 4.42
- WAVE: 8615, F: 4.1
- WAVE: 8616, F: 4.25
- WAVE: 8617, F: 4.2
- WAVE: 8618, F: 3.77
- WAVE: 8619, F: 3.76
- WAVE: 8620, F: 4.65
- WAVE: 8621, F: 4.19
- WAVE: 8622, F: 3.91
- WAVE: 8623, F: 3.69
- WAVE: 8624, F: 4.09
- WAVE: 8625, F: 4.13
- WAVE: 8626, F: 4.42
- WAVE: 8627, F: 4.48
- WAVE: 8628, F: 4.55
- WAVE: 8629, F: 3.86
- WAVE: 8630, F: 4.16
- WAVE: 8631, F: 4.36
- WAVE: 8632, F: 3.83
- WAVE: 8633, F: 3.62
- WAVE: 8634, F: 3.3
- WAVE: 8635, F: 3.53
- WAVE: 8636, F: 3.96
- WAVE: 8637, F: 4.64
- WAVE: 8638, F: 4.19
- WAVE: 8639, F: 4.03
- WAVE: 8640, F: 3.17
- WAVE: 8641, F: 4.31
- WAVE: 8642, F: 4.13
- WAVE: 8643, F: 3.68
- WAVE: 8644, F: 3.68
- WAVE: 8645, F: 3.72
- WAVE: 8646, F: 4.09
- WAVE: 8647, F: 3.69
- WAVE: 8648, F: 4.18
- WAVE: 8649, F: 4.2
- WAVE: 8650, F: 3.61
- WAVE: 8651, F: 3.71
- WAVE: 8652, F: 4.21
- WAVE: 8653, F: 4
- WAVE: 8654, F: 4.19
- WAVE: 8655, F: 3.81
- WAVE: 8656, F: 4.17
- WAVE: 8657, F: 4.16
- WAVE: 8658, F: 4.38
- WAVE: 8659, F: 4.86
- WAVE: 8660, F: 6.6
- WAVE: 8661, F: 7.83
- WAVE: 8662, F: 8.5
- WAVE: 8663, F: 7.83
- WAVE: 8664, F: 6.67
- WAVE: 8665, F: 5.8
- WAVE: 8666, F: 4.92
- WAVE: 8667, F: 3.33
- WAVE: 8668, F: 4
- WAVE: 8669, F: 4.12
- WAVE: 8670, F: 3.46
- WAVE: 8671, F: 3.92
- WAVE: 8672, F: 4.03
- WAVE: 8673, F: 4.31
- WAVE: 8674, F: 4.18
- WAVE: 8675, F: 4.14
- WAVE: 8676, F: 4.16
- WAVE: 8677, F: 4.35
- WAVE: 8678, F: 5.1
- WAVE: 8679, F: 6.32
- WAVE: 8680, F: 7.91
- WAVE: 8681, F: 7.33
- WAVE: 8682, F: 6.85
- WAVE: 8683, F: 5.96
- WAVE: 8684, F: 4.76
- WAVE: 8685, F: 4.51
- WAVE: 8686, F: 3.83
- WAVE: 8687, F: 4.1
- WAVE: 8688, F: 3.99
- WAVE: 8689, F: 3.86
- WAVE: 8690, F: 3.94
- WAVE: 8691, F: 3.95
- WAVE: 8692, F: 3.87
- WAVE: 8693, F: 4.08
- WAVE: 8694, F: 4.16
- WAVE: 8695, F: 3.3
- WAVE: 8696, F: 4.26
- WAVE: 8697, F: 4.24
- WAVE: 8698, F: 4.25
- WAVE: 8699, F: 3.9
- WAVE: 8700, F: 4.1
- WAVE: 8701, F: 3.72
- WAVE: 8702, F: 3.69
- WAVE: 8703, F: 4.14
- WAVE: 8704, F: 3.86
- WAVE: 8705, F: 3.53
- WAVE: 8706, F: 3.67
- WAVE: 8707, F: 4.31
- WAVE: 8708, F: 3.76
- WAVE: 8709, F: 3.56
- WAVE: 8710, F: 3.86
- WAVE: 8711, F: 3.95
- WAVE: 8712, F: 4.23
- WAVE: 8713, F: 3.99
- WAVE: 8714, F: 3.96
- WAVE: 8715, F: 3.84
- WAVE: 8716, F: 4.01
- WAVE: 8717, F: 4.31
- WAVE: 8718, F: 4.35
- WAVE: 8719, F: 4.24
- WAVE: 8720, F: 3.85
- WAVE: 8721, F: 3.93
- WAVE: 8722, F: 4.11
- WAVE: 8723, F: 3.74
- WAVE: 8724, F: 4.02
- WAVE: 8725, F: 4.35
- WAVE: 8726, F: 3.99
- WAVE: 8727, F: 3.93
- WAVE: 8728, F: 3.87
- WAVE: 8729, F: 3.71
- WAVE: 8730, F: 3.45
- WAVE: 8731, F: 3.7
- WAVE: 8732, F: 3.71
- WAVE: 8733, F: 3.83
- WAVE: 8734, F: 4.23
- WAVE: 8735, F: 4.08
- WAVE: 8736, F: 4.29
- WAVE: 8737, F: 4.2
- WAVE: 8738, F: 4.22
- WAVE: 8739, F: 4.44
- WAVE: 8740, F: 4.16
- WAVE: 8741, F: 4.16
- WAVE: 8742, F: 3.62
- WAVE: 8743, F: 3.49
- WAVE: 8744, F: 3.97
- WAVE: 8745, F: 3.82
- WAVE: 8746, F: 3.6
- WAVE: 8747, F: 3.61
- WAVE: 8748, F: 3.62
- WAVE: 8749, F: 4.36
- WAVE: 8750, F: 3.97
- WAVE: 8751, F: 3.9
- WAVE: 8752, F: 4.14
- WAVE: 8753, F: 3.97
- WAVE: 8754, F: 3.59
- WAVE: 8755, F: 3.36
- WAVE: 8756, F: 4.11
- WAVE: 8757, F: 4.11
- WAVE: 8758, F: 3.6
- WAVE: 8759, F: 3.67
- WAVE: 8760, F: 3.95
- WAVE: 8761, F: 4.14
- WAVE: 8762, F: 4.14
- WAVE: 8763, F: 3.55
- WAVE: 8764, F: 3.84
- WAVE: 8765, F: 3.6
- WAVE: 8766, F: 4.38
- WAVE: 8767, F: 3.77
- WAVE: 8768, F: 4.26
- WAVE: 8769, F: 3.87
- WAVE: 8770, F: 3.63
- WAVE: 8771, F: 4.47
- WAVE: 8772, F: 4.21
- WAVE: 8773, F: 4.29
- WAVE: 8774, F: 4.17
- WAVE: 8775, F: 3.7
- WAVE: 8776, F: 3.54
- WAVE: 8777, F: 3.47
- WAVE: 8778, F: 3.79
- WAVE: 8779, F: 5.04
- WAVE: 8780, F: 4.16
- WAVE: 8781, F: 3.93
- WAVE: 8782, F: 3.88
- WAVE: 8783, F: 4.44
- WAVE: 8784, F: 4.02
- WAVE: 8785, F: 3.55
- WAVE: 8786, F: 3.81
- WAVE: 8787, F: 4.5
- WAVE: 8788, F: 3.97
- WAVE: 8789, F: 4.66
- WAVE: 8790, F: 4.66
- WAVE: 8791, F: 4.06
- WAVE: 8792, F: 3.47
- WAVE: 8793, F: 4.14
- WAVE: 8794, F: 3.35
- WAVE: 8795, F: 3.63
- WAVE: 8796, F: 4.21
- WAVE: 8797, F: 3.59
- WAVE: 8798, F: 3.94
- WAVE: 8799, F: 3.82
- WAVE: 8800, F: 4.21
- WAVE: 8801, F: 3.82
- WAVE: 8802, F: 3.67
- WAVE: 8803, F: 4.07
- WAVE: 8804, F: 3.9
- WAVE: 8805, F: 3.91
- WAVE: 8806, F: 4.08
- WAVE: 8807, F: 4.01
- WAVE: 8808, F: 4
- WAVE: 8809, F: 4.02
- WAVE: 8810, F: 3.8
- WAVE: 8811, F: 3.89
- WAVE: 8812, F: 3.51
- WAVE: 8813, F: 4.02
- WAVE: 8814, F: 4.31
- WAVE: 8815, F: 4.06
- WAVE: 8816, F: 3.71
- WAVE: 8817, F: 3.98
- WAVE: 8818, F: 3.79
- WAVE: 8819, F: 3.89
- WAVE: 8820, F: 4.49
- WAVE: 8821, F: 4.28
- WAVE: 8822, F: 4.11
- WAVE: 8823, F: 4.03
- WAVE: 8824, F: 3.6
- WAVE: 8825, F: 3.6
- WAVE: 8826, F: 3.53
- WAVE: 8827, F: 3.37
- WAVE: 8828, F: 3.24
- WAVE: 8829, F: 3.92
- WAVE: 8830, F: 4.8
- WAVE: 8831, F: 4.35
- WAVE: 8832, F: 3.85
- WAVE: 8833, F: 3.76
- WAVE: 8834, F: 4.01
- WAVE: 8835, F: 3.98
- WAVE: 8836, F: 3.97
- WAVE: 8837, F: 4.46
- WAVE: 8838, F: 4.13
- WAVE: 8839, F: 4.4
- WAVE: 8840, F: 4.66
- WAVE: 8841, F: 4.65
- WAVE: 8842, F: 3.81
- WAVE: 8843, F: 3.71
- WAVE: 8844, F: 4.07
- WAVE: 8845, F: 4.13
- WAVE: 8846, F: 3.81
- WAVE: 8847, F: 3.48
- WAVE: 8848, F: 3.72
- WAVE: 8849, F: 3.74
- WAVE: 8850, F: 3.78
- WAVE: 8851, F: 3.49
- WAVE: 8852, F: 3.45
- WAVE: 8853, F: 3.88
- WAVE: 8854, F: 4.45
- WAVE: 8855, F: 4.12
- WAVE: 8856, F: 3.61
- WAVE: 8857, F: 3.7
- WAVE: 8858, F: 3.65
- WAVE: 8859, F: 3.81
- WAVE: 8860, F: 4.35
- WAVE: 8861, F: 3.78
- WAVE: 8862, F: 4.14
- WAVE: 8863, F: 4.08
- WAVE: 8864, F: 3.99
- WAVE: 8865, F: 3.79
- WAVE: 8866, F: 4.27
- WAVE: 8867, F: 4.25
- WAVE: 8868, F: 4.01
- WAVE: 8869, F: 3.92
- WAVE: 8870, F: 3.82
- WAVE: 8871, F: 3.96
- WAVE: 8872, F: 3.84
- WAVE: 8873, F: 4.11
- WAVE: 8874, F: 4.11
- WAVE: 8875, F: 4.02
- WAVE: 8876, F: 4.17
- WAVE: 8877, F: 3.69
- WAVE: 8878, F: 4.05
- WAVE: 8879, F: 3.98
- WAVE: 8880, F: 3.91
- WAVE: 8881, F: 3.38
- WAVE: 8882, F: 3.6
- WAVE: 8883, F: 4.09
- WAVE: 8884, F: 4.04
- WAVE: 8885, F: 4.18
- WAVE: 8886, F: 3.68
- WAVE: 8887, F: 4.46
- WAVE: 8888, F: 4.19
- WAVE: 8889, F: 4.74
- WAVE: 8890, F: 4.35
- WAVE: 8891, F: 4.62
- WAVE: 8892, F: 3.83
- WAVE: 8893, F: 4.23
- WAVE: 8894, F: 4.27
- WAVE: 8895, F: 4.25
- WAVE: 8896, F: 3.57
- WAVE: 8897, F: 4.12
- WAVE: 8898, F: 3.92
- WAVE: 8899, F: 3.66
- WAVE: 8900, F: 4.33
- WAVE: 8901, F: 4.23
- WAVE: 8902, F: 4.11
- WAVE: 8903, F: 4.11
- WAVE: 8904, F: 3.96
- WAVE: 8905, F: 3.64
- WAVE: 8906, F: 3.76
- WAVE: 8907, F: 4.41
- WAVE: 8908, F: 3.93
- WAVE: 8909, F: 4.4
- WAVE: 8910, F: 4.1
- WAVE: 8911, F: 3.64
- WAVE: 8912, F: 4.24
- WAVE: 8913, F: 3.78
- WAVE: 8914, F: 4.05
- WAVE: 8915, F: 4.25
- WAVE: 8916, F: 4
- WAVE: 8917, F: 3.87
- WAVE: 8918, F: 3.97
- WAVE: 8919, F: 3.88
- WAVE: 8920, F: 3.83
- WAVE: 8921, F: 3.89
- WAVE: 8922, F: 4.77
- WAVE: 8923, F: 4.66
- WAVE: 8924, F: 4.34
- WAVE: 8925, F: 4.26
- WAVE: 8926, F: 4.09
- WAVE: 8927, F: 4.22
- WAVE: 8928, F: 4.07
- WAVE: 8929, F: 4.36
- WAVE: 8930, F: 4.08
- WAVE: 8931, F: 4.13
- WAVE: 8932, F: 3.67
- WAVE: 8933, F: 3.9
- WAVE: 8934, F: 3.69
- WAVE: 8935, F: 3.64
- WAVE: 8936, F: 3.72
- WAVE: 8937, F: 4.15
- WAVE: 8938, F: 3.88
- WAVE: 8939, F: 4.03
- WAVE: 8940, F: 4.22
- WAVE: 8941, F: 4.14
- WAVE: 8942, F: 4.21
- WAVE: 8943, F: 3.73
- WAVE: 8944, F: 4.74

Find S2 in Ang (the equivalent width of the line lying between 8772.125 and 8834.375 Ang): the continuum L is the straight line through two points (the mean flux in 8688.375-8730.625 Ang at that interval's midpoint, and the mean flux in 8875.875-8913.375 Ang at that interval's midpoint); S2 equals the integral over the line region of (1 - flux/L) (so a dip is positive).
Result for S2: 0.6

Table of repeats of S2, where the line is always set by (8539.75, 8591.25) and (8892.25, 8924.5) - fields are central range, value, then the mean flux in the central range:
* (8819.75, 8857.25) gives 1.0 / 3.95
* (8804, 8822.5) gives 0.3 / 3.99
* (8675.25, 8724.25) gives -3.3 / 4.32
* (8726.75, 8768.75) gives 1.5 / 3.91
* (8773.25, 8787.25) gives 0.2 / 4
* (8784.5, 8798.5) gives 0.3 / 3.97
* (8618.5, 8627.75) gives -0.3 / 4.16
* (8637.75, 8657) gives 0.5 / 3.94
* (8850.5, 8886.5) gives 1.2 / 3.93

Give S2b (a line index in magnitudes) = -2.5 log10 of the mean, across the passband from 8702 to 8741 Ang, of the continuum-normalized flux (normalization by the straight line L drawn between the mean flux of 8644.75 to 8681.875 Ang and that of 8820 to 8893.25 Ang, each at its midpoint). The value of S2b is 0.16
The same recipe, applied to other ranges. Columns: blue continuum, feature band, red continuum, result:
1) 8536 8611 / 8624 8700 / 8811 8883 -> -0.12 mag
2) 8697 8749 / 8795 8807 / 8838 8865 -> 0.01 mag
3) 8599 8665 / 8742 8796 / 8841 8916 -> 0.05 mag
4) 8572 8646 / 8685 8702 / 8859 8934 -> 0.01 mag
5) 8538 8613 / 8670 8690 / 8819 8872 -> -0.21 mag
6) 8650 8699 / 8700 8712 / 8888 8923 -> 0.21 mag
